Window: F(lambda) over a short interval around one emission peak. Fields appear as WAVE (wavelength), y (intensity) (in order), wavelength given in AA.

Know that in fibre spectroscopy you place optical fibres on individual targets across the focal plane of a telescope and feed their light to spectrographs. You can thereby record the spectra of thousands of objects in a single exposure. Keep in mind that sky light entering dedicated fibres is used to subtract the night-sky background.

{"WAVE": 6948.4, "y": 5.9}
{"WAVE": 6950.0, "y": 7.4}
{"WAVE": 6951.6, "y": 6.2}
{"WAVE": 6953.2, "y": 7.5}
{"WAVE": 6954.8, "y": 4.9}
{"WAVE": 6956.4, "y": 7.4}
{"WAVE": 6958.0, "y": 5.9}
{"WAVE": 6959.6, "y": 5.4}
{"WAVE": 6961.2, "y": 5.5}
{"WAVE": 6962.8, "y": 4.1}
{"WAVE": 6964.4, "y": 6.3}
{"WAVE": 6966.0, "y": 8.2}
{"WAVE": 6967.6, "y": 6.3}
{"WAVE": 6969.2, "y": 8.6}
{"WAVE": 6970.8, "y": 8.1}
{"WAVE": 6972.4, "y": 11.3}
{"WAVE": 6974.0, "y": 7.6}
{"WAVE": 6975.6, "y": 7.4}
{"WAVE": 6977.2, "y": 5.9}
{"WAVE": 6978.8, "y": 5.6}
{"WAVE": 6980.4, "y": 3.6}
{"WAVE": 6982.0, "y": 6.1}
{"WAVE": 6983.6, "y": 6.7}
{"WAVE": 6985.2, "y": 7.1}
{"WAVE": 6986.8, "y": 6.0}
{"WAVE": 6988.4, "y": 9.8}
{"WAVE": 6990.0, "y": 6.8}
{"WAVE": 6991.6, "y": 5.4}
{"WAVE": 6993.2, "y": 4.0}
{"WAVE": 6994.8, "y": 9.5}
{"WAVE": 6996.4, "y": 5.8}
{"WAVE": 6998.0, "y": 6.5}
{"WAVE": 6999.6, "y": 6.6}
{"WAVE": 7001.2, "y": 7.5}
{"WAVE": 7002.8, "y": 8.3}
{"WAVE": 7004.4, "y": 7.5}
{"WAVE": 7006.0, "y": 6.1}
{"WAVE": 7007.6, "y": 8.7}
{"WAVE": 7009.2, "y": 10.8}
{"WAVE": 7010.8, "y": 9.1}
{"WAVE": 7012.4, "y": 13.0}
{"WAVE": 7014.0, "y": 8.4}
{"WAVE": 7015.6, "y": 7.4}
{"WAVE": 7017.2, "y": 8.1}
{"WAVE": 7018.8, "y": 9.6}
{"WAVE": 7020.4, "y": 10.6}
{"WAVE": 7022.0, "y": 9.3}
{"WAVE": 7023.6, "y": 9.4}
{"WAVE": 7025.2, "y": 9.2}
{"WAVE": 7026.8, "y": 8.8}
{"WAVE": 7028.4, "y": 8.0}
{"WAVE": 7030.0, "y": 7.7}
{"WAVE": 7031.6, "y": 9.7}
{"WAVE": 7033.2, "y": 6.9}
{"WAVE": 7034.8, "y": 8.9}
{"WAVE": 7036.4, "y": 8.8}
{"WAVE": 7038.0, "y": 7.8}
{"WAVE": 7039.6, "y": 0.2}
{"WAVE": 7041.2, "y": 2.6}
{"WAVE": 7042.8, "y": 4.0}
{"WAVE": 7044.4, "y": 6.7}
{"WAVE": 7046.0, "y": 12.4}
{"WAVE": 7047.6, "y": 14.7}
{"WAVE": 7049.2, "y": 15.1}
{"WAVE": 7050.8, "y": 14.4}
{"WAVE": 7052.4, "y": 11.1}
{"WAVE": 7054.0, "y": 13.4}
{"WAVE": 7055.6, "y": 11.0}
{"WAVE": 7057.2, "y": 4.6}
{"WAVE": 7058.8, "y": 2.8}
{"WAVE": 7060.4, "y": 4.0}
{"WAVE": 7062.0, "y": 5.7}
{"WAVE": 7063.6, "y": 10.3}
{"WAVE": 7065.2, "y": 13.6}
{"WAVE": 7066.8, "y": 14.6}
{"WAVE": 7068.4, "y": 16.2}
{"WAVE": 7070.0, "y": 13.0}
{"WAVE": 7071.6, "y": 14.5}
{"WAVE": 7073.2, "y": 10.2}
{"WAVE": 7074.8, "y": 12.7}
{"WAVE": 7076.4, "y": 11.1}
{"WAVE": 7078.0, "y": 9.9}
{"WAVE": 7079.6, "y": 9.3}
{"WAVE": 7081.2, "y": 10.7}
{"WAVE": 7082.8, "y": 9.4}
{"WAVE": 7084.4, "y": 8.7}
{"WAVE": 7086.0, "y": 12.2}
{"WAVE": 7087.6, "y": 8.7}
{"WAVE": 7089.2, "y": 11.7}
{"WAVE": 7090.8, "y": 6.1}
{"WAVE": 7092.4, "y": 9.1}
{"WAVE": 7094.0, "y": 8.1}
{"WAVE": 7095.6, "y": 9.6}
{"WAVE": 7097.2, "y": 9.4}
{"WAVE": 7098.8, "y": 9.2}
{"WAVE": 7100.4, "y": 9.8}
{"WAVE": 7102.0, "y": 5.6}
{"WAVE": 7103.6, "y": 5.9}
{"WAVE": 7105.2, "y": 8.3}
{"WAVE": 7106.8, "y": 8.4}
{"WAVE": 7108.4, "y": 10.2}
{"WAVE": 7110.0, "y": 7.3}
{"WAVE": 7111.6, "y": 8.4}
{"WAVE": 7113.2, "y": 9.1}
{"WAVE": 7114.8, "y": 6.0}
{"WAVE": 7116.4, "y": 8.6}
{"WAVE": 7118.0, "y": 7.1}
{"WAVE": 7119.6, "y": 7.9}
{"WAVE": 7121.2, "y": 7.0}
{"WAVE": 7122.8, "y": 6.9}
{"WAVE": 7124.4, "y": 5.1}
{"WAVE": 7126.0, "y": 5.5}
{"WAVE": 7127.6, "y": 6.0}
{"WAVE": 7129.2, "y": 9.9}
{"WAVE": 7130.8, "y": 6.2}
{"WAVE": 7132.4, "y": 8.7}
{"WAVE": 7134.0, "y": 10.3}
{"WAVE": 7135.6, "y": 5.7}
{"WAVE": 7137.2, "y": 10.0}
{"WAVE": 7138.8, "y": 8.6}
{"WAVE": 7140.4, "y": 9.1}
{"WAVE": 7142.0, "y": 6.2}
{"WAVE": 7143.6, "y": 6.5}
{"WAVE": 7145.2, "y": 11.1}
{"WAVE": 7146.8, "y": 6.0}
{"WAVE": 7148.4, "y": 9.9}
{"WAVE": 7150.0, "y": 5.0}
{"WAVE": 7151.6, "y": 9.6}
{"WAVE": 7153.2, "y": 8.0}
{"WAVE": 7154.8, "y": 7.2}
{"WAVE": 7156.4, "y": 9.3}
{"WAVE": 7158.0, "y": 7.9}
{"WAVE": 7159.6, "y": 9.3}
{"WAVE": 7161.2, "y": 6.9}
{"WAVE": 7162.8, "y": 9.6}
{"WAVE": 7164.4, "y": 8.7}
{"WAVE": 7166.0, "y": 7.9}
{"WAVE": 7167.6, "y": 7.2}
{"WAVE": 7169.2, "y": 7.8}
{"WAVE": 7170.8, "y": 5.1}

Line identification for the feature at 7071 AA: Mg II 2798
